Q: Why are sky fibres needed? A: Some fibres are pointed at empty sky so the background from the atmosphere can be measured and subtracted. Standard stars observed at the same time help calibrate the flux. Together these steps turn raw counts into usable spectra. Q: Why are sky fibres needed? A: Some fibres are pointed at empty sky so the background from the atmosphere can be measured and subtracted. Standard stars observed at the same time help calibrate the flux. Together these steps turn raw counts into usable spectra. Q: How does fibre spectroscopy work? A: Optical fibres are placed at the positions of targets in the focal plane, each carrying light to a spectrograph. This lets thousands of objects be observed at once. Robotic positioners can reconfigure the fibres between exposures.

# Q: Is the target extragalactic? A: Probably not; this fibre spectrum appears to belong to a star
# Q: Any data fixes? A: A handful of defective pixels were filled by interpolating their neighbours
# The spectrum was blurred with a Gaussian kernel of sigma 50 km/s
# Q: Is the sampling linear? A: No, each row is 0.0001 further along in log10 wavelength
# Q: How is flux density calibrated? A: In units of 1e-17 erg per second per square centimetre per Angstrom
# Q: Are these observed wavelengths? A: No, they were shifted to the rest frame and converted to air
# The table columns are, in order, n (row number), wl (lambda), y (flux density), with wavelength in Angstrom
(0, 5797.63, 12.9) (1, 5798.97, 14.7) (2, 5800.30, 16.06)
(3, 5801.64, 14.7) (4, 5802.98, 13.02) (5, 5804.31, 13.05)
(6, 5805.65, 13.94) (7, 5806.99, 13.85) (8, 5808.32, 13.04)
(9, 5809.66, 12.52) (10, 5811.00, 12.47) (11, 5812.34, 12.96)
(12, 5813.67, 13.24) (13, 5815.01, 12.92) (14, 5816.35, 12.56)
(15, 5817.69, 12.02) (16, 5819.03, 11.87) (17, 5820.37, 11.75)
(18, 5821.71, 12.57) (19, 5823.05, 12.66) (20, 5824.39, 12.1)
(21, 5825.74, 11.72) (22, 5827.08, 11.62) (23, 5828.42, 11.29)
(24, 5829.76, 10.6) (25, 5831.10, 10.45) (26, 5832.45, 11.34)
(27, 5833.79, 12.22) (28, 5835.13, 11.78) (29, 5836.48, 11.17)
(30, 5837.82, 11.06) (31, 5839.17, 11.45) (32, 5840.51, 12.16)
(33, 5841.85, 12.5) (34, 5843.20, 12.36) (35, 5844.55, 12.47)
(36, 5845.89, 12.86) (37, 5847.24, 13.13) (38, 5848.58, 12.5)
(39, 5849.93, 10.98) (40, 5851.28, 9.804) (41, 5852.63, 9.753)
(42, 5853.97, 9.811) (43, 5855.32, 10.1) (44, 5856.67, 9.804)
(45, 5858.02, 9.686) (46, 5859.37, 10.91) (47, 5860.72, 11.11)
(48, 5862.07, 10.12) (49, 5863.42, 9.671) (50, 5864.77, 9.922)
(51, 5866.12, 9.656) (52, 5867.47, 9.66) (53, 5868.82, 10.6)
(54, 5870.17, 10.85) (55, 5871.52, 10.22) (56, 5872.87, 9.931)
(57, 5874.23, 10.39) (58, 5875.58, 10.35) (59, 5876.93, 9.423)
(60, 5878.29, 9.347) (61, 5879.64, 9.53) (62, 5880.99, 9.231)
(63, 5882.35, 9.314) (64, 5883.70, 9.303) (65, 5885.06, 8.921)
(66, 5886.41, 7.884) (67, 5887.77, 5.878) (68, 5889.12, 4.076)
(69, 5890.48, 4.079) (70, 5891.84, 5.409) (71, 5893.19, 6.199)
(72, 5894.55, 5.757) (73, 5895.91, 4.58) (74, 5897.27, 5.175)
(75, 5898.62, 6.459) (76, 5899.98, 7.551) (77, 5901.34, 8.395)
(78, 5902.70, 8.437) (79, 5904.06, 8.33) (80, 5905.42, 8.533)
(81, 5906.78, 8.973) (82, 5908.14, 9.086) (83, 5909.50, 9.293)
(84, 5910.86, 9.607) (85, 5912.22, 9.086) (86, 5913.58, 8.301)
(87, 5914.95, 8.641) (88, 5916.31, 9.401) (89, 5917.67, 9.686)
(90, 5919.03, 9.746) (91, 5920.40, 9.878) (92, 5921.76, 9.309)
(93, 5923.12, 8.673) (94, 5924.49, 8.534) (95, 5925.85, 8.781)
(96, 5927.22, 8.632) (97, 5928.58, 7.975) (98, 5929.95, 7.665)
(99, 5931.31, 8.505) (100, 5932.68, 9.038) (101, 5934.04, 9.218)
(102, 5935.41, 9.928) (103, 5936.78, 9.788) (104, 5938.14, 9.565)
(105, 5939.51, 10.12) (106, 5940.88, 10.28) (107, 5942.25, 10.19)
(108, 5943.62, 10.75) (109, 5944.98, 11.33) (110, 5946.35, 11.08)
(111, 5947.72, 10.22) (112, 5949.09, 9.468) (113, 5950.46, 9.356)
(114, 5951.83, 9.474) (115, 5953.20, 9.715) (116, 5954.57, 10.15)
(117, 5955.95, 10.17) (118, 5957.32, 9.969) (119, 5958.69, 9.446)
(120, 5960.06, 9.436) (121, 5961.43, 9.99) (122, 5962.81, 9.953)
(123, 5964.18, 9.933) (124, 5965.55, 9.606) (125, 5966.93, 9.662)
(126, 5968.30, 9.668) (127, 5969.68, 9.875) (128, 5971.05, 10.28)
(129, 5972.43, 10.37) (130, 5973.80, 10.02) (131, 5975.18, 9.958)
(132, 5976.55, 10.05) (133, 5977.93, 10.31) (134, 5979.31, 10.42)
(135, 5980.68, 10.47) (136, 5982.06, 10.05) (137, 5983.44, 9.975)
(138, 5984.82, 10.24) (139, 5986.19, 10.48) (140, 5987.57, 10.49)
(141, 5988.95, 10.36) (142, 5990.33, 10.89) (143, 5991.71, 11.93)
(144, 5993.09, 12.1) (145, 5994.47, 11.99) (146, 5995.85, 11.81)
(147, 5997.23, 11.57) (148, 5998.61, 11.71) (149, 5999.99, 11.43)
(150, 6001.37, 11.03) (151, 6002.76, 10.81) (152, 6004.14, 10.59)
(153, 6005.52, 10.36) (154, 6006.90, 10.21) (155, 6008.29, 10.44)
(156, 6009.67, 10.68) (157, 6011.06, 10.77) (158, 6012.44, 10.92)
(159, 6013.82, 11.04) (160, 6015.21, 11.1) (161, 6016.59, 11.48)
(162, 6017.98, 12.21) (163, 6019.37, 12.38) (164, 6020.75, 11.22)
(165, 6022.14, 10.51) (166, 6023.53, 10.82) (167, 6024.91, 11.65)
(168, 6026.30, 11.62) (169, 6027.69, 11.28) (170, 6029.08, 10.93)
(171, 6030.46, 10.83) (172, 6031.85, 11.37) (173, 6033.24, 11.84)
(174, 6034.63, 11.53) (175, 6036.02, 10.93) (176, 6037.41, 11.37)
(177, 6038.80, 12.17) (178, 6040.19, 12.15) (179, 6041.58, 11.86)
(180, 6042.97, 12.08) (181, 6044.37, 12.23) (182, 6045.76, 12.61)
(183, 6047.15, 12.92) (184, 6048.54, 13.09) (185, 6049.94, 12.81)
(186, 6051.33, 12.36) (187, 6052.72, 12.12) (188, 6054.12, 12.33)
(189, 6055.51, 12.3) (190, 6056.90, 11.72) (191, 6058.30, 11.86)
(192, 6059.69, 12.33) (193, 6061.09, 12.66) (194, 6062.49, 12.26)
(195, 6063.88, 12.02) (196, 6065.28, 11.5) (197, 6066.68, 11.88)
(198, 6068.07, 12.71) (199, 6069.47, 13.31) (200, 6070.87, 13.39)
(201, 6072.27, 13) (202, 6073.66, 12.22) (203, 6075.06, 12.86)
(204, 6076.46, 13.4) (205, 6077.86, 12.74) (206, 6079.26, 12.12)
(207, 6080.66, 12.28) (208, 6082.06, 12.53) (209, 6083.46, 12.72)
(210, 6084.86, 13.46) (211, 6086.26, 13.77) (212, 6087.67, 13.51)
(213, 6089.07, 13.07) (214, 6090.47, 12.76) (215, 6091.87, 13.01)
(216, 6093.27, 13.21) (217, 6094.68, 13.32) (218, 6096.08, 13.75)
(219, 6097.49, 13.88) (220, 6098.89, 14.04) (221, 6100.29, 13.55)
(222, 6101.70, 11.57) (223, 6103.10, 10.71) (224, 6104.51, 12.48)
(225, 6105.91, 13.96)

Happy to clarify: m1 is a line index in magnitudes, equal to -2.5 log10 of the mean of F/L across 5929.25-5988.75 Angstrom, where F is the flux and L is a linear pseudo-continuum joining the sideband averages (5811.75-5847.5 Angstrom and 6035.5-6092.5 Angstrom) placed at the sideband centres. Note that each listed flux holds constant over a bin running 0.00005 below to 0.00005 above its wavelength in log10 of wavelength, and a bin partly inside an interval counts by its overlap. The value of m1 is 0.23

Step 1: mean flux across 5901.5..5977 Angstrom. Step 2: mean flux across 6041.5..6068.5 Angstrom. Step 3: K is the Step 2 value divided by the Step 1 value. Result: 1.3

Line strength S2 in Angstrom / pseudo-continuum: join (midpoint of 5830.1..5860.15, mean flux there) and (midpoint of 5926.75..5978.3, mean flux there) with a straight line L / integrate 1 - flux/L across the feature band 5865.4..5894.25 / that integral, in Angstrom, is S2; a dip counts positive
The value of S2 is 6.0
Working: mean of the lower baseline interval 11.3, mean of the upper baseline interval 9.77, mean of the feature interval 8.55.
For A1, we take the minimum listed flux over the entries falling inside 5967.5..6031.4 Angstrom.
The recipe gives 9.668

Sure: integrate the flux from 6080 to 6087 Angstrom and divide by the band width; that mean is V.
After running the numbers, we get 12.9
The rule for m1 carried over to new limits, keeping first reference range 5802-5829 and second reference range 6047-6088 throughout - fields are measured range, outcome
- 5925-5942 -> 0.347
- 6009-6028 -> 0.121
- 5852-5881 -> 0.247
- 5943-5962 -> 0.246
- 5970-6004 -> 0.170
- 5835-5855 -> 0.093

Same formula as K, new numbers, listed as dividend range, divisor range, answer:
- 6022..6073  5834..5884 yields 1.13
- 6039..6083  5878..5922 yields 1.56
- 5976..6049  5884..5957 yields 1.31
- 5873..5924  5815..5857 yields 0.71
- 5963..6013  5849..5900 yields 1.21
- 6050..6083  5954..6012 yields 1.19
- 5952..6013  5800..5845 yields 0.85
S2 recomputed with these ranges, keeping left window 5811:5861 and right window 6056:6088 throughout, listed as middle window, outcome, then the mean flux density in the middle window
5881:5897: 7.11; 6.57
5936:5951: 2.32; 10.2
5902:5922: 4.78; 9.08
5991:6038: 4.24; 11.2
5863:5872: 1.27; 10.1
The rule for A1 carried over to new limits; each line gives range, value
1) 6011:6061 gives 10.51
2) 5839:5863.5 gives 9.671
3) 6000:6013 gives 10.21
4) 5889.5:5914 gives 4.079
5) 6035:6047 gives 10.93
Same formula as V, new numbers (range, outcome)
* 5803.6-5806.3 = 13.5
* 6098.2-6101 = 13.8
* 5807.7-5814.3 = 12.8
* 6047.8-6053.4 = 12.6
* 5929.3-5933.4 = 8.43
